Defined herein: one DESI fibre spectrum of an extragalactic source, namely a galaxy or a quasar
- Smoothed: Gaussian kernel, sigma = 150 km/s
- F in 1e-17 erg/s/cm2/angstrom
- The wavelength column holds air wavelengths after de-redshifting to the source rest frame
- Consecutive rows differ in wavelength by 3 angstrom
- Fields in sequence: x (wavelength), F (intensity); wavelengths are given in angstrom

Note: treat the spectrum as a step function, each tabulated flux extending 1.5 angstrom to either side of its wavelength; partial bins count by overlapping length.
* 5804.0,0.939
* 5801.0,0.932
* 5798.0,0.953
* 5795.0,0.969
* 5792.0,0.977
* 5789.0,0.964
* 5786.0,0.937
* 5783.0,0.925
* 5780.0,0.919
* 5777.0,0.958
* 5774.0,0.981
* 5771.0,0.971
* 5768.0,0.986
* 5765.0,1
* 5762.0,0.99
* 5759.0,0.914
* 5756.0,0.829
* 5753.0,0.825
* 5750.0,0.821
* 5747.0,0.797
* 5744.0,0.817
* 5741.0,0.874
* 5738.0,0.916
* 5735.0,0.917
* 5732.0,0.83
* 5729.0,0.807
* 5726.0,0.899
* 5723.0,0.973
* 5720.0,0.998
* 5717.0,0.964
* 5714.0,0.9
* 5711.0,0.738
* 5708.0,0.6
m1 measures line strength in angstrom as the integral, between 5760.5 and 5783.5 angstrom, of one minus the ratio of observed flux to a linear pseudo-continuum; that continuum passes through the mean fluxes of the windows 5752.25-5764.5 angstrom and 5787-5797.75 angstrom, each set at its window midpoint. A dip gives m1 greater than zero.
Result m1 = -1.0 angstrom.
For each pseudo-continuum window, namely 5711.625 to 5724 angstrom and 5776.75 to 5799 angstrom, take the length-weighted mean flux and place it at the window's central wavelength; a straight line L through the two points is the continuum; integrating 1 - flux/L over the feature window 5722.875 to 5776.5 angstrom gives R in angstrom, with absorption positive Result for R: 2.8 angstrom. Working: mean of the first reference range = 0.943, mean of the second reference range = 0.95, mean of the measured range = 0.896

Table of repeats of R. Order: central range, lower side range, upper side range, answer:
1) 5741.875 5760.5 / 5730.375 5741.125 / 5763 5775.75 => 1.91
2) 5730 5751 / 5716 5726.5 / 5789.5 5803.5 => 2.39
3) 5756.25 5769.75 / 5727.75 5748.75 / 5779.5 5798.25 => -0.89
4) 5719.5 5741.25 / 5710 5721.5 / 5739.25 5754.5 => -0.72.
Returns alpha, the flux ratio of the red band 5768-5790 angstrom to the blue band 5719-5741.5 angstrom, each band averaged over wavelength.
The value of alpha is 1.1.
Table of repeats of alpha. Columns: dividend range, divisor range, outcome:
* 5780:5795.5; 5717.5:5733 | 1.05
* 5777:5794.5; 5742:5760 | 1.14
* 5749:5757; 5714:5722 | 0.85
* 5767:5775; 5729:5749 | 1.15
